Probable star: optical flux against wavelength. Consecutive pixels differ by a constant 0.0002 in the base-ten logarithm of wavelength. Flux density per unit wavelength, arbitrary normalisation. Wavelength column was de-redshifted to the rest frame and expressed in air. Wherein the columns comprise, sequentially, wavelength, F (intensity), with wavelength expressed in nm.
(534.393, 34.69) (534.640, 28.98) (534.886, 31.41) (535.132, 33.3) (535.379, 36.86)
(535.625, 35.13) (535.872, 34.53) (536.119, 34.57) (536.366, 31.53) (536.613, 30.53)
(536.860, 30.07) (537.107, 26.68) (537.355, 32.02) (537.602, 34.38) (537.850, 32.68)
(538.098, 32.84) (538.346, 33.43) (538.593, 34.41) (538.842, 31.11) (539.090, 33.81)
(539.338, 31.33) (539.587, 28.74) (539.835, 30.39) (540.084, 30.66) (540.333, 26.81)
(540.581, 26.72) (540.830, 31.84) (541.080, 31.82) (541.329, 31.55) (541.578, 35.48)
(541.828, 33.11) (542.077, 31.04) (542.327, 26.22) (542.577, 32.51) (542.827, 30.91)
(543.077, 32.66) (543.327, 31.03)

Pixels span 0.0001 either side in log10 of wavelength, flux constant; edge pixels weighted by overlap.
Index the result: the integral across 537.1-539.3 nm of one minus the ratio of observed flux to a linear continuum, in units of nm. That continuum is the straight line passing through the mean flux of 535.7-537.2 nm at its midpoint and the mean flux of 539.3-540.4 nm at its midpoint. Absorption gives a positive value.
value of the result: -0.15 nm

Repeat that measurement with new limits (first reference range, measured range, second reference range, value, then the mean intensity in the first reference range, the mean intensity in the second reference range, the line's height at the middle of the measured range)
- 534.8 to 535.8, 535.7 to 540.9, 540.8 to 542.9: 0.26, 34.3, 31.6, 33.1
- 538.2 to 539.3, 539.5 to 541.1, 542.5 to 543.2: 0.16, 33.1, 32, 32.6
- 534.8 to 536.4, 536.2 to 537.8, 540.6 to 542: 0.12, 34.1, 32.2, 33.6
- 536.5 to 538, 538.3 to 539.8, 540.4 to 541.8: -0.04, 31.1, 31.4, 31.2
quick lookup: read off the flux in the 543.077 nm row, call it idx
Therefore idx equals 32.66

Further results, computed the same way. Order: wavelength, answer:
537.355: 32.02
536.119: 34.57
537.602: 34.38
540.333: 26.81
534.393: 34.69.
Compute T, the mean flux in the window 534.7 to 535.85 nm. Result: 33.9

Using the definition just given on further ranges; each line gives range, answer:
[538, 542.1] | 31.5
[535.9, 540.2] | 31.8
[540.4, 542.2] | 31.5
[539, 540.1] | 30.9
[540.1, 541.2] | 29.4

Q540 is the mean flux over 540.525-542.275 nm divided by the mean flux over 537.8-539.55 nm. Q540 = 0.97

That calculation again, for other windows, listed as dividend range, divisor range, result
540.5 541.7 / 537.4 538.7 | 0.95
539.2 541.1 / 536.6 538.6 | 0.93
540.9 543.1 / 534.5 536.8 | 0.96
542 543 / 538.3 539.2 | 0.91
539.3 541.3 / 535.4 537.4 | 0.93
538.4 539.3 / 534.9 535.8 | 0.95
